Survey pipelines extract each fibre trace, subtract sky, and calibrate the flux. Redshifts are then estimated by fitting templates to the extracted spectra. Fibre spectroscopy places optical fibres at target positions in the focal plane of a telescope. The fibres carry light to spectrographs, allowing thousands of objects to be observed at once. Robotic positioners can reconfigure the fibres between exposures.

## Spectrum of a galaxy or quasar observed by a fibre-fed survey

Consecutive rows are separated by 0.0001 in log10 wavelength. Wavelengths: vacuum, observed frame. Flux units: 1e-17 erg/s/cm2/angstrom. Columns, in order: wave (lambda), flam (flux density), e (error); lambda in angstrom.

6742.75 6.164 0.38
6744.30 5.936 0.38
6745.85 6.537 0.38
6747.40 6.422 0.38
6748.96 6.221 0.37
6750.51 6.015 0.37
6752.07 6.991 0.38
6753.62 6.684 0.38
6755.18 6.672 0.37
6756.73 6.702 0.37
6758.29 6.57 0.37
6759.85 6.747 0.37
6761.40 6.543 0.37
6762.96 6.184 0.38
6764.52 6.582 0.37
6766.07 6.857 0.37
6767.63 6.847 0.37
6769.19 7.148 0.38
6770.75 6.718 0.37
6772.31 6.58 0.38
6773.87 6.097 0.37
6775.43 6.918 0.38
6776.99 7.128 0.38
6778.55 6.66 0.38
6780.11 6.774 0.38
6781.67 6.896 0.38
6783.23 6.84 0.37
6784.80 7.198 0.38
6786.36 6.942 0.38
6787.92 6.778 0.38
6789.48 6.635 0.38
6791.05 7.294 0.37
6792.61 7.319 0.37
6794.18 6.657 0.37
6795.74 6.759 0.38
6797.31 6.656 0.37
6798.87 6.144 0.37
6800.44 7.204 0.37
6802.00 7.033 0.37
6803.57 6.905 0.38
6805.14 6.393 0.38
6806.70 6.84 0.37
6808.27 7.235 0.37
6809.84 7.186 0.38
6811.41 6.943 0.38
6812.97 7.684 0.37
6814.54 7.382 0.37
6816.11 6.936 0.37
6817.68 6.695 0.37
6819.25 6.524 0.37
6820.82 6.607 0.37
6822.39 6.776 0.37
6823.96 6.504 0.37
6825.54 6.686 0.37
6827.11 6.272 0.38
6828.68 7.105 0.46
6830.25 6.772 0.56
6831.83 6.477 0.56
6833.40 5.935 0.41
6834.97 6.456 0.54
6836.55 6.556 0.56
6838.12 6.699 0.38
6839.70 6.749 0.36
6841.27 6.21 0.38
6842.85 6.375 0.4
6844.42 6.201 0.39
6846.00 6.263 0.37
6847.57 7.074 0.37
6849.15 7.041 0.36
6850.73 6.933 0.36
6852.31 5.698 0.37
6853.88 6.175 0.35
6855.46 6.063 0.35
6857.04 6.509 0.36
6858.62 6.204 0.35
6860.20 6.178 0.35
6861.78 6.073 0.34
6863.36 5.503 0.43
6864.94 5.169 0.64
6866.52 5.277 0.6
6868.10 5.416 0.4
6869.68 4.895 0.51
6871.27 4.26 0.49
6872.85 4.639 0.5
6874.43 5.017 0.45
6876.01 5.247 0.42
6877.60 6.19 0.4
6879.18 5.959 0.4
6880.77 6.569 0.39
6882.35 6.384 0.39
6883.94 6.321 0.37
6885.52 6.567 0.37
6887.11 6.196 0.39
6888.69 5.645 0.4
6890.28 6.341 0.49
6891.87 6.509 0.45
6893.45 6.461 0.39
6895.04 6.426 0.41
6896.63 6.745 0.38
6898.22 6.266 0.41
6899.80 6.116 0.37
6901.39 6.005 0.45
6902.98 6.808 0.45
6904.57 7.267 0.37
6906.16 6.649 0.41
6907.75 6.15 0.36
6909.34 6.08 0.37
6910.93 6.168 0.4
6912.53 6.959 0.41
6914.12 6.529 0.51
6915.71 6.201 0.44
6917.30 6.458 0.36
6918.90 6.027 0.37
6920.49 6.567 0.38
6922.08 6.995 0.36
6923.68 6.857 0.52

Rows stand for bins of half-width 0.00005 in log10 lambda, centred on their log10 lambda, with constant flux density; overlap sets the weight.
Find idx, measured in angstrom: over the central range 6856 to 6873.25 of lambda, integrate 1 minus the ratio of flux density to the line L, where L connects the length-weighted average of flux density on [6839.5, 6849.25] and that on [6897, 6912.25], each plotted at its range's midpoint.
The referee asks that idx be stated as 2.64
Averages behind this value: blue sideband 6.52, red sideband 6.42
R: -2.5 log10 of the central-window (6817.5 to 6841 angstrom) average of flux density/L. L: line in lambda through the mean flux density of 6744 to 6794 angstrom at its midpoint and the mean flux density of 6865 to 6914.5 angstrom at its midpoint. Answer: -0.03 mag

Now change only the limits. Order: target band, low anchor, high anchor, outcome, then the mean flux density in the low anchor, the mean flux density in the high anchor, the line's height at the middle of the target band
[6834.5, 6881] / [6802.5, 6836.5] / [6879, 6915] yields 0.11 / 6.77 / 6.4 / 6.59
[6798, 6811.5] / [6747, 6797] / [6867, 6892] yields -0.07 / 6.73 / 5.73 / 6.43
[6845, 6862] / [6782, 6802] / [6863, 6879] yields -0.15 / 6.88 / 5.18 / 5.56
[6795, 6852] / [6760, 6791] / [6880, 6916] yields -0.01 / 6.77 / 6.41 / 6.63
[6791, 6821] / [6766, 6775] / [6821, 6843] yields -0.05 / 6.7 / 6.55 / 6.61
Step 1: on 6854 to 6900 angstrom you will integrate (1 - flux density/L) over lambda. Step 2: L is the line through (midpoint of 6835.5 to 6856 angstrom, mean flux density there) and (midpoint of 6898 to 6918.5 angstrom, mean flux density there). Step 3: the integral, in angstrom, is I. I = 3.9 angstrom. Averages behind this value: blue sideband 6.47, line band 5.9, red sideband 6.43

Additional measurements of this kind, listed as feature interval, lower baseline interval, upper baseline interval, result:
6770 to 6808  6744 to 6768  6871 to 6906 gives -2.2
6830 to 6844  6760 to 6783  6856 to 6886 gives -0.9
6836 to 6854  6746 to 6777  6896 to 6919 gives 0.0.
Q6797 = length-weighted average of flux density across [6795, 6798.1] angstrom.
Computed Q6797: 6.71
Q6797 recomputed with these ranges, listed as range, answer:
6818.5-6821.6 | 6.57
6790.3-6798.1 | 6.94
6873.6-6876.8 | 5.13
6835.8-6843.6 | 6.52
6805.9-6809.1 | 7.04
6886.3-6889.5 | 5.92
